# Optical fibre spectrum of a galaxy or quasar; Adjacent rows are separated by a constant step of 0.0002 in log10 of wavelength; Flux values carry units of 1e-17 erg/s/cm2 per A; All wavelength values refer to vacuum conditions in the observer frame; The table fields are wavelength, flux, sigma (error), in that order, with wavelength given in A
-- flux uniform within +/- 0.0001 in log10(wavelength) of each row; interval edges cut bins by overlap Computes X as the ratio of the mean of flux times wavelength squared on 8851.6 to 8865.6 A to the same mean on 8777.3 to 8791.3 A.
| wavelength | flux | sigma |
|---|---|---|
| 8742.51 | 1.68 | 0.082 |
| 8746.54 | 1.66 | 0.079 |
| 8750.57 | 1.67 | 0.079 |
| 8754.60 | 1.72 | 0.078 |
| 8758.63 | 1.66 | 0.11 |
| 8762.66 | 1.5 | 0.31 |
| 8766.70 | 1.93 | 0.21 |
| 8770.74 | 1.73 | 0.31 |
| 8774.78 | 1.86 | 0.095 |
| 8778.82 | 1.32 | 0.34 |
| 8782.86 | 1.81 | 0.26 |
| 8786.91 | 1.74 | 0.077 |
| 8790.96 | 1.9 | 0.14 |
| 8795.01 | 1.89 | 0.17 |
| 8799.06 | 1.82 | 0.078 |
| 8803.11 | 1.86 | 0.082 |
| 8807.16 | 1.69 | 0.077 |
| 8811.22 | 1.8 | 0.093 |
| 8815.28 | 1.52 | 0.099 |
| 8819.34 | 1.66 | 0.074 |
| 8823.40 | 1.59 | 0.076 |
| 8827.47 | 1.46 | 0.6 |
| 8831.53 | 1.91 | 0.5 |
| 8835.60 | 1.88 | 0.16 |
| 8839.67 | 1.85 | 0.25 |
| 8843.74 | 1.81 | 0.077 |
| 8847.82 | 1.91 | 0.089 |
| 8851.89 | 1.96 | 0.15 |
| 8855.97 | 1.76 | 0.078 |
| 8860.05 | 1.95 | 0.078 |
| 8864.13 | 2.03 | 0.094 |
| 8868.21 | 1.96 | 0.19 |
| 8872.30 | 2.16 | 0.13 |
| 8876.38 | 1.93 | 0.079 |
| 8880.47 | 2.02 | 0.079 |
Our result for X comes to 1.16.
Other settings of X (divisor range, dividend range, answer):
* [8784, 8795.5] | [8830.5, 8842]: 1.03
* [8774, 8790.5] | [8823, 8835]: 1.01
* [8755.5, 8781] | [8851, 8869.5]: 1.18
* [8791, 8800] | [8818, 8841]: 0.93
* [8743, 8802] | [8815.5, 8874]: 1.08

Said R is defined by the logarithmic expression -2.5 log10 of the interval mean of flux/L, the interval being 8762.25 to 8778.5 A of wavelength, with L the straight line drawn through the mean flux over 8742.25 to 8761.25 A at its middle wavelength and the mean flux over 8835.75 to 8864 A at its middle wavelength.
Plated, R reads -0.01 mag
